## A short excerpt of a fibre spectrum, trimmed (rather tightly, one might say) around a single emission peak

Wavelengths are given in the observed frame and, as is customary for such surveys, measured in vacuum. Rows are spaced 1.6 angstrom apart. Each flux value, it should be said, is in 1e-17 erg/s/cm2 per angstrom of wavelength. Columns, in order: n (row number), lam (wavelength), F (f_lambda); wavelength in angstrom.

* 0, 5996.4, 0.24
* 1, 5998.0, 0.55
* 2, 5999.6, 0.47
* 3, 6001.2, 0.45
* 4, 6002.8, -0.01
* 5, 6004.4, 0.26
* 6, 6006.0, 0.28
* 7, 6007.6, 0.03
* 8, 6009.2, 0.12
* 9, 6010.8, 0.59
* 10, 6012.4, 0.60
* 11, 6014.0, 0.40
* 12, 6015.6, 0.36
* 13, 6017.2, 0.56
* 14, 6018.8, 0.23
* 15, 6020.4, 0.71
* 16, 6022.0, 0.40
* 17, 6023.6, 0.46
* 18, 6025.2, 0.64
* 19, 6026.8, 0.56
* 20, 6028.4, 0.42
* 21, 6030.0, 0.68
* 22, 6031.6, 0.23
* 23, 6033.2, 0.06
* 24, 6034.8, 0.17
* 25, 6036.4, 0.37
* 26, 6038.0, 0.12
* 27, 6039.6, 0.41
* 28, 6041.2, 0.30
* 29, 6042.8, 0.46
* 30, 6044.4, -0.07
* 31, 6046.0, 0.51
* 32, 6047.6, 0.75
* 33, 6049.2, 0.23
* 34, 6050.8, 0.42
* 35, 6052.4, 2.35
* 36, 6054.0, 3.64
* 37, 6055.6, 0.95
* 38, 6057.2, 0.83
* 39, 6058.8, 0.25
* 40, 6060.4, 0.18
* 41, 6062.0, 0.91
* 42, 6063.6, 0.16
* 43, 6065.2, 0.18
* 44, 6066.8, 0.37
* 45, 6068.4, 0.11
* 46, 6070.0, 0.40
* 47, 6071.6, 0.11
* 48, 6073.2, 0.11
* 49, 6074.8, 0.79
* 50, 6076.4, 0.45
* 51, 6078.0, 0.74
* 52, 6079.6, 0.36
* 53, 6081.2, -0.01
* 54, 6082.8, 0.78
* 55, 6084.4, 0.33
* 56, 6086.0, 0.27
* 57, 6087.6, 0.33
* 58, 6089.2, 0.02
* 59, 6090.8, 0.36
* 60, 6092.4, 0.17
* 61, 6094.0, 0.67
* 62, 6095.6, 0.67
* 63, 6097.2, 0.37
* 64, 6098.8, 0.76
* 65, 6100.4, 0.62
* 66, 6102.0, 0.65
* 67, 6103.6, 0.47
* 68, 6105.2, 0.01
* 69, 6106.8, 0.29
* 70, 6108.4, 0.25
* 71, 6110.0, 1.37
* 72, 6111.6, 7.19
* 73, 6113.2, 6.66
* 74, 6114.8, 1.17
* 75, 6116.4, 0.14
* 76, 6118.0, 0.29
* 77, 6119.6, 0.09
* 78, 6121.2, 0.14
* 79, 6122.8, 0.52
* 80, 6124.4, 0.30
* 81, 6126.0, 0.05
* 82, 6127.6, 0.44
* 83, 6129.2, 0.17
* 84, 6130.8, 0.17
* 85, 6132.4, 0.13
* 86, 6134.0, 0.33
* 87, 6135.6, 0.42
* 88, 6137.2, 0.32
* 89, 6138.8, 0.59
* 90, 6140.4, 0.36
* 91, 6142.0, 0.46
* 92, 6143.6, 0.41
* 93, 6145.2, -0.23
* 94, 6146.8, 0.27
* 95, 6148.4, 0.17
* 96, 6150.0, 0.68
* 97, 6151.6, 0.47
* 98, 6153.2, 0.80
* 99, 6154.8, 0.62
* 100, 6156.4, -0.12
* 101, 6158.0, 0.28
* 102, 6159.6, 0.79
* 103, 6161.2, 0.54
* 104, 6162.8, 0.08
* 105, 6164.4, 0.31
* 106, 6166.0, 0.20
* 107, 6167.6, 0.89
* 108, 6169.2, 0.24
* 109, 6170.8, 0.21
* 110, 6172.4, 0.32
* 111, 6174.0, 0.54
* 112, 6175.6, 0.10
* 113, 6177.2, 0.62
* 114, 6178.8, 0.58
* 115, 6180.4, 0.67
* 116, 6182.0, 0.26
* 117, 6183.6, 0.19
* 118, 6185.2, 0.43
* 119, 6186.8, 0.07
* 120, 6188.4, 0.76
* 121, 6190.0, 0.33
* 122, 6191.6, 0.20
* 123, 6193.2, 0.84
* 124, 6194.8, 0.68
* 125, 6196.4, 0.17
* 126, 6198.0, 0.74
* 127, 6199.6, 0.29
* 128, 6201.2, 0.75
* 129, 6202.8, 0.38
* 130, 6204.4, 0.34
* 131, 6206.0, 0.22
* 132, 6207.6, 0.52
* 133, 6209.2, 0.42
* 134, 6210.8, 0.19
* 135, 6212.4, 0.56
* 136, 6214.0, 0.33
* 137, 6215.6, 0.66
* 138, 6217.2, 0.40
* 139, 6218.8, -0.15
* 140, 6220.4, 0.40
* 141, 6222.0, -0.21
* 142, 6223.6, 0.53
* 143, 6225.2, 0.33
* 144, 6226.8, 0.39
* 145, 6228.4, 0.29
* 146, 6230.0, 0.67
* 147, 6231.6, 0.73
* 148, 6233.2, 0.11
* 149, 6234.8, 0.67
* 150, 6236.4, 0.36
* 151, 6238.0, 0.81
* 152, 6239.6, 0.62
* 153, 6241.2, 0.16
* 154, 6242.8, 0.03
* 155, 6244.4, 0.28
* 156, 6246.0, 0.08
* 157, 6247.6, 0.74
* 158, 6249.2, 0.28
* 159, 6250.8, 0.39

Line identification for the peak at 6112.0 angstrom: [O III] 5007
